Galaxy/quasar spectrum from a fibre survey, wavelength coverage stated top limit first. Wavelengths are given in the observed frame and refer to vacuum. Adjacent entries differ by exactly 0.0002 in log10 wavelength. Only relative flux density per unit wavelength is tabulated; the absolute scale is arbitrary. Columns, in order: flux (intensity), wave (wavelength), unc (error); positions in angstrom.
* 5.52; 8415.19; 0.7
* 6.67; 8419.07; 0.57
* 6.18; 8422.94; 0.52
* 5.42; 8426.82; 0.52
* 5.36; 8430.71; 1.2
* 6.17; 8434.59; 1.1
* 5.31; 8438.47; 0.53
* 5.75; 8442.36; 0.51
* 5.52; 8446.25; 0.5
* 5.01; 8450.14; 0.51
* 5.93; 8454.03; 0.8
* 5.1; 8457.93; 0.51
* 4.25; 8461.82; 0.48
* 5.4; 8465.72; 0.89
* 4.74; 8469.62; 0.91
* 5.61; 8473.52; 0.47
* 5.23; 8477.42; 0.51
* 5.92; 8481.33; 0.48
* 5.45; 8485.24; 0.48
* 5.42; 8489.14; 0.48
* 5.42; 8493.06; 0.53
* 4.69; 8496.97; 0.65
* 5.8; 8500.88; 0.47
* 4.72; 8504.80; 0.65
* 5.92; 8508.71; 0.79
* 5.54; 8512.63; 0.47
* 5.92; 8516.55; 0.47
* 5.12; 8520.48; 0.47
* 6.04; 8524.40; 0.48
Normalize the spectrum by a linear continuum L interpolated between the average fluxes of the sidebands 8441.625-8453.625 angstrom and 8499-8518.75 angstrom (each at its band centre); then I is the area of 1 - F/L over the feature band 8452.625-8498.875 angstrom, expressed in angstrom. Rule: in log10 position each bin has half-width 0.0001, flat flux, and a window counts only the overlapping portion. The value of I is 2.1 angstrom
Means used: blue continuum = 5.46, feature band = 5.26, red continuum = 5.57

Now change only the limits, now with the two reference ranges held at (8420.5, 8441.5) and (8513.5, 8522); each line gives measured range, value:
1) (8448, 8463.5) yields 1.57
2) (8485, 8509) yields 1.22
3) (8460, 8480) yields 1.98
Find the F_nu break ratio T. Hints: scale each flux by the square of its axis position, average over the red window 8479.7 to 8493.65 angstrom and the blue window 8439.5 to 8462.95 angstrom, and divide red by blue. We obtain 1.1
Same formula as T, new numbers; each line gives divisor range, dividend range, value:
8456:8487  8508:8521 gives 1.09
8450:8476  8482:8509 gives 1.04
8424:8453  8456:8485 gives 0.95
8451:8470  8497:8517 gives 1.08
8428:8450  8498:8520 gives 1.01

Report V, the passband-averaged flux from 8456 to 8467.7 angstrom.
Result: 4.92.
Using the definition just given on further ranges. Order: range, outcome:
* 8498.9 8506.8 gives 5.27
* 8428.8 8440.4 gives 5.62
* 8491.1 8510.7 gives 5.31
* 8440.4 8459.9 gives 5.46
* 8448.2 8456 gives 5.47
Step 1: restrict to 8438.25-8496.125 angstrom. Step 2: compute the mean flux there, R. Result 5.33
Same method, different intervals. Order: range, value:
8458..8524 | 5.33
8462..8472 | 4.95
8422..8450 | 5.61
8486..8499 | 5.21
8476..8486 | 5.55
